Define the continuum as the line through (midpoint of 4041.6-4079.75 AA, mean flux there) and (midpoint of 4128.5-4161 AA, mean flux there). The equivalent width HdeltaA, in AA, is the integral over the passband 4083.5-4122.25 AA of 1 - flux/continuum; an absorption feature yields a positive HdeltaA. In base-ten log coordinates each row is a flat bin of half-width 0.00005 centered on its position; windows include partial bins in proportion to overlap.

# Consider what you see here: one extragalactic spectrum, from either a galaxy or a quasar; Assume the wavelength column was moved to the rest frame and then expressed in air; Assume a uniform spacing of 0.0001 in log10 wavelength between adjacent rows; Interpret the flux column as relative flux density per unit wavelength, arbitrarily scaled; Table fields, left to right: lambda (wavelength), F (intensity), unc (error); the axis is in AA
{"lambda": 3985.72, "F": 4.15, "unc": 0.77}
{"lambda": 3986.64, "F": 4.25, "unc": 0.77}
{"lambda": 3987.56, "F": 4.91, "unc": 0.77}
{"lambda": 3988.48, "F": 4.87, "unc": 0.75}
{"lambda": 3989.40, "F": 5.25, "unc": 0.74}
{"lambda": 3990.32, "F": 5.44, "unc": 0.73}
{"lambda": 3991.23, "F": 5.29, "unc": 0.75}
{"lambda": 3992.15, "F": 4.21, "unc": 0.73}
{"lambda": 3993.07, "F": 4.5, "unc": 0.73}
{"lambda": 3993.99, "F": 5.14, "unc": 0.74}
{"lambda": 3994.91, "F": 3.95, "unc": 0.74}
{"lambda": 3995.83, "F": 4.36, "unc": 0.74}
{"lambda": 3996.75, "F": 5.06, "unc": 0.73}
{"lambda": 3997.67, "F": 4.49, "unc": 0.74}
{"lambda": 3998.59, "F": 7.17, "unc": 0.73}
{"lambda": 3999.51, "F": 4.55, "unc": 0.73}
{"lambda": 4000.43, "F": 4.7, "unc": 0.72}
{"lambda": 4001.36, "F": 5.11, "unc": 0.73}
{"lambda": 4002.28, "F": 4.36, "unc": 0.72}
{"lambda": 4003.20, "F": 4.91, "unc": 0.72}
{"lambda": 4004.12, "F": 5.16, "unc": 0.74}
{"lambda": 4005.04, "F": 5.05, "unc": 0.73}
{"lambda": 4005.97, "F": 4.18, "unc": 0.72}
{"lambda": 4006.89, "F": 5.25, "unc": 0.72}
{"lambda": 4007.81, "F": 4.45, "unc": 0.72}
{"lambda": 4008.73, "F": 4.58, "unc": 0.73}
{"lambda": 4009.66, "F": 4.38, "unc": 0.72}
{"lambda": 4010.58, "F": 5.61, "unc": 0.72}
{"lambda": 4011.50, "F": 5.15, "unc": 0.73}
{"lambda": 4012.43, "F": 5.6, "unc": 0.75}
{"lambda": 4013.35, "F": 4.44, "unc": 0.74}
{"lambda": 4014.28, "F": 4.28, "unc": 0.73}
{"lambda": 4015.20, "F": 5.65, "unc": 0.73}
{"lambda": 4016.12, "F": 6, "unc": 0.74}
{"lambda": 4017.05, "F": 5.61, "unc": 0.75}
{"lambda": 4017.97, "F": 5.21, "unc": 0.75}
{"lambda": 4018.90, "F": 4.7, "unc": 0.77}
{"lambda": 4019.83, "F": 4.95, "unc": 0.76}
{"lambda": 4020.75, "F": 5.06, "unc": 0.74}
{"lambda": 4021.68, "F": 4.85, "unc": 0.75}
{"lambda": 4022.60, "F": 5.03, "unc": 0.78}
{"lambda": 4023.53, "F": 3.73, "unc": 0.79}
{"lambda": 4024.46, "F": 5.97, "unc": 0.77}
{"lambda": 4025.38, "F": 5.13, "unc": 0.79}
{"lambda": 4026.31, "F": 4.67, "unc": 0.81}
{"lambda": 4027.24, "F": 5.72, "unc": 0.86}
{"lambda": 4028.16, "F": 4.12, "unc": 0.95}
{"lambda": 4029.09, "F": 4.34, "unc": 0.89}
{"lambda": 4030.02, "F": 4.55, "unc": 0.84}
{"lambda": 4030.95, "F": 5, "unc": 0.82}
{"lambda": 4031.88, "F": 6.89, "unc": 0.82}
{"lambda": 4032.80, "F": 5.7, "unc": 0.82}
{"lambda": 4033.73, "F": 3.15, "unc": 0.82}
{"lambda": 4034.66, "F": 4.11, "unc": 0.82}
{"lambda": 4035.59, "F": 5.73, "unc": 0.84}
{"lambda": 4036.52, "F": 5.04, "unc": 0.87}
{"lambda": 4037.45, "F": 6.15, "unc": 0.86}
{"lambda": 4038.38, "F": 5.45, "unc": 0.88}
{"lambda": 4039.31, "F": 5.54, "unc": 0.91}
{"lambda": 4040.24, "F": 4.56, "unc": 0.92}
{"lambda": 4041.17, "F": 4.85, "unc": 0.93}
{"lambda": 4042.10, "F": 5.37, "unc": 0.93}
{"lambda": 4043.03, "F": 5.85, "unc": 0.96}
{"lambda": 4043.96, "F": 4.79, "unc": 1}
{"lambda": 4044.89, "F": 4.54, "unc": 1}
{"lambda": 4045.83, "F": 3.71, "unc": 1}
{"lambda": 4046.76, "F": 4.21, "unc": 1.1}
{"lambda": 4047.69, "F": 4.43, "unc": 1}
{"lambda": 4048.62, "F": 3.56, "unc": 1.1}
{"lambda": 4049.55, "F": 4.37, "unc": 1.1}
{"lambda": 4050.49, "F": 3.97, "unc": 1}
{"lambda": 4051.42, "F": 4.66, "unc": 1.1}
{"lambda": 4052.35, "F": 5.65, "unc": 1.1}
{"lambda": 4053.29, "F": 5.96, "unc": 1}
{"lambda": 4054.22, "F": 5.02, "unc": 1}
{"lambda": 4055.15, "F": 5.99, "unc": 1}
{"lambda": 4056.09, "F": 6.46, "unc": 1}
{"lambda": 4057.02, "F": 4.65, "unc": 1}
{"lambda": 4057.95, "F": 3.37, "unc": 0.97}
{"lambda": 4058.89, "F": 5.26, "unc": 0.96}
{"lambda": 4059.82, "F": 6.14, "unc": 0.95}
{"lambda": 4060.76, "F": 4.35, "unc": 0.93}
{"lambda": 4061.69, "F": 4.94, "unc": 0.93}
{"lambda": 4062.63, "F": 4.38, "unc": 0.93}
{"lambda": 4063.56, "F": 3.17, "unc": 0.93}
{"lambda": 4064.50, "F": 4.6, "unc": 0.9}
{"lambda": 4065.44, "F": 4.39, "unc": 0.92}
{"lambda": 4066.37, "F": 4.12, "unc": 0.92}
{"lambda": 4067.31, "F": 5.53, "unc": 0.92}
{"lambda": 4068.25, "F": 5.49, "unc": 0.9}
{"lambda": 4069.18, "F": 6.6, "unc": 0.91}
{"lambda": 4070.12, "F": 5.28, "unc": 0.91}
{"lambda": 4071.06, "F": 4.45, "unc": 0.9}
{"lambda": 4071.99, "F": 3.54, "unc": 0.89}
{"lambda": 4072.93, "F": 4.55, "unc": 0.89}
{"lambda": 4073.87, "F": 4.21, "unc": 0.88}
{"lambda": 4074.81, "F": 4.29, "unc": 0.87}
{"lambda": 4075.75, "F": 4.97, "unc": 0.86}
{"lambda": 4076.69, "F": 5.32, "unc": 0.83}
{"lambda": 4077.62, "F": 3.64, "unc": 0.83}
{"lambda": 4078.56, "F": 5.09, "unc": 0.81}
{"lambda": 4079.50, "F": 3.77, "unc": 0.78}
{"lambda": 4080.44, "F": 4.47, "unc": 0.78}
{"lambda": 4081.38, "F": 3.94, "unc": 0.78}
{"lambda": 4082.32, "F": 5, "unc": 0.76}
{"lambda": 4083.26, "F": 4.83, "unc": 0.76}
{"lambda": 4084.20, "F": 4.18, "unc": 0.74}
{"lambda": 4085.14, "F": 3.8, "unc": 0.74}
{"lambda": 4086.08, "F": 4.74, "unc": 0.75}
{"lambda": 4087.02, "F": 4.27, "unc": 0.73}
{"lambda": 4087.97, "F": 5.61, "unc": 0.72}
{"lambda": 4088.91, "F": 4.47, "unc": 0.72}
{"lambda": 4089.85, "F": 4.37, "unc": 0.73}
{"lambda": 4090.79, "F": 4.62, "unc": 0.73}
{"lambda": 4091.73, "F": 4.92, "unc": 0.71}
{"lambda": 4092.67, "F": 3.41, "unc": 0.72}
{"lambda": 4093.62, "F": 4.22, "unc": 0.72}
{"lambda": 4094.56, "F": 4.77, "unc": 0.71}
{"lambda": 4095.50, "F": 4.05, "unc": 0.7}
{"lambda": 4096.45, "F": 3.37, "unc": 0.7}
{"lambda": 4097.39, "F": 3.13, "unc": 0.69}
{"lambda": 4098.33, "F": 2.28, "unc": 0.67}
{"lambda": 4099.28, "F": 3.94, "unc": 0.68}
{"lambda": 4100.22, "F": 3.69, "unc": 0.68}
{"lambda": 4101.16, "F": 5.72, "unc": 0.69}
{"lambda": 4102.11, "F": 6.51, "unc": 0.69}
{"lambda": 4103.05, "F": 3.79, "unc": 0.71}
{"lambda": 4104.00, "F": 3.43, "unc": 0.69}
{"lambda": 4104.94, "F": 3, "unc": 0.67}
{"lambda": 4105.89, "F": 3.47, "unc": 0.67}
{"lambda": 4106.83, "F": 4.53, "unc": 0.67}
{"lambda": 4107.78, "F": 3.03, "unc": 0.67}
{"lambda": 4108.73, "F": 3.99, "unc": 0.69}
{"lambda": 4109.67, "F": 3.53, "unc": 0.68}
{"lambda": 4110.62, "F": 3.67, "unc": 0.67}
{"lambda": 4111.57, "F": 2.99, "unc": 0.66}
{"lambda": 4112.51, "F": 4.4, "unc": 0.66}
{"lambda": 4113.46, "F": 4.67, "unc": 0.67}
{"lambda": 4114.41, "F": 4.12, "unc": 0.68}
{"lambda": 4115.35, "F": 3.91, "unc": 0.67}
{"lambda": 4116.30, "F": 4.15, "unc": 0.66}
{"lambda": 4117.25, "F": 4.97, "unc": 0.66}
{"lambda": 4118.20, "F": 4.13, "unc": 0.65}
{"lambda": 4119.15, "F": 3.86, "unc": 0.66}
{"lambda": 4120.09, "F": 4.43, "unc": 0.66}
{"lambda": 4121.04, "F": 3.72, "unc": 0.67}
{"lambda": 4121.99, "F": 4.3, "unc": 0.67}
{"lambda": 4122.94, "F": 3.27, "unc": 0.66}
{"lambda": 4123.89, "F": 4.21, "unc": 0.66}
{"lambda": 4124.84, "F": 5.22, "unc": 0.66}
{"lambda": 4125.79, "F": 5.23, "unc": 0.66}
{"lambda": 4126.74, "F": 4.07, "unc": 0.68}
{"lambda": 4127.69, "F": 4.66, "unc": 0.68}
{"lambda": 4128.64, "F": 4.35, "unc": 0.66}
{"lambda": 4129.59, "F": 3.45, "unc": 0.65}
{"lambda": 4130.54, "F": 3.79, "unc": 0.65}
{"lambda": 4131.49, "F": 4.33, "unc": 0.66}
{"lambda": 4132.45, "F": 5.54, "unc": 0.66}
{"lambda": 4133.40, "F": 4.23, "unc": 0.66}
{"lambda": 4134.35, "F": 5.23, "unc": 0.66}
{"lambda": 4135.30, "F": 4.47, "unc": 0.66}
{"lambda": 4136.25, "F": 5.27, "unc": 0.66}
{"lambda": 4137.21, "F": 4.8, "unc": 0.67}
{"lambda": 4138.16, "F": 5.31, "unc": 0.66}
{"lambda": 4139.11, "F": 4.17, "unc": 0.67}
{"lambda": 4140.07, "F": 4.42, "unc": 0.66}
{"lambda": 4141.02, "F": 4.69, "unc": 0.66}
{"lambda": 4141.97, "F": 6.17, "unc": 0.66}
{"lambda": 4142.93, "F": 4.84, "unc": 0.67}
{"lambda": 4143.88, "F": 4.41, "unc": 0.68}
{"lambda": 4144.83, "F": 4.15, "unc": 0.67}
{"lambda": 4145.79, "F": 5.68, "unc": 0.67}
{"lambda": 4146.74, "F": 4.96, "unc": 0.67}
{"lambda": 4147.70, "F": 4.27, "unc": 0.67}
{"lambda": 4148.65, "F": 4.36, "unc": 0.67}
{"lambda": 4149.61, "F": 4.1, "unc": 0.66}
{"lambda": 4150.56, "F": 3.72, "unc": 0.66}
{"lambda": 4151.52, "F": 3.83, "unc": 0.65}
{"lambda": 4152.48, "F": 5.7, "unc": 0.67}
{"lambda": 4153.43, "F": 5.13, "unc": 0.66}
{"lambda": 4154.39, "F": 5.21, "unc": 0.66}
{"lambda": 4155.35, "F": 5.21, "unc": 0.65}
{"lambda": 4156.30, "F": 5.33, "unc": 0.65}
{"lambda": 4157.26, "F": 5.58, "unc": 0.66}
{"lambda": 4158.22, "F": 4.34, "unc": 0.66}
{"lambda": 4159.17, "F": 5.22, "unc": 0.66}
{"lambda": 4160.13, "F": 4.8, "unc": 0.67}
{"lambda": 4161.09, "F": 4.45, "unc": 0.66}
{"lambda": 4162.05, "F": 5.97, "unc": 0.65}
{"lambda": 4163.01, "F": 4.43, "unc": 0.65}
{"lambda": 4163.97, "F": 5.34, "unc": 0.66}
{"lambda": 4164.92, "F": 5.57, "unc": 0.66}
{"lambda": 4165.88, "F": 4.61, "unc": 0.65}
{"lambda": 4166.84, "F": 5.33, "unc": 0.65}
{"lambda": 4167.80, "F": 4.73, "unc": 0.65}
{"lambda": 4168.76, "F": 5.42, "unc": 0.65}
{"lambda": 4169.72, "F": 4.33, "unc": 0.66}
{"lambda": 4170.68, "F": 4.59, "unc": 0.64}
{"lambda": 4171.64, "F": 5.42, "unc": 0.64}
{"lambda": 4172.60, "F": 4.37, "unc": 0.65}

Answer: 5.2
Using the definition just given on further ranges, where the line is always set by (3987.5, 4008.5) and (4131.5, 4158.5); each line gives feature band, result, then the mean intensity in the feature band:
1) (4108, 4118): 1.7 AA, 4.02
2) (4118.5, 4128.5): 1.1 AA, 4.3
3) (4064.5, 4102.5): 2.8 AA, 4.49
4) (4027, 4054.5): -0.2 AA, 4.89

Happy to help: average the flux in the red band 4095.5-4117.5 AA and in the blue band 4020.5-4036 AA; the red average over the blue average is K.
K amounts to 0.8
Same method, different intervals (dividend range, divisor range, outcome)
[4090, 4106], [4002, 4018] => 0.81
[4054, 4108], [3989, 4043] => 0.89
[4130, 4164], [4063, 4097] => 1.07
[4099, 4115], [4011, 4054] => 0.81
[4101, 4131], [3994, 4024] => 0.84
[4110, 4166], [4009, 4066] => 0.93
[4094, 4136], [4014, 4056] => 0.83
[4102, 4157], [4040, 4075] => 0.92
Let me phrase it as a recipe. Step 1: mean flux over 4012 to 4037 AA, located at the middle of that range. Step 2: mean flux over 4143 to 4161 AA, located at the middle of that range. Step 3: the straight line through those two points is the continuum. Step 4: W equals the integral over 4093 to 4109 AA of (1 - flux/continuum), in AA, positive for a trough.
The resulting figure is 3.1 AA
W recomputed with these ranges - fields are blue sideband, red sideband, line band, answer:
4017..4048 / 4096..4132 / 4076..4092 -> -0.6 AA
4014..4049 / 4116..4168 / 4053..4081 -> 0.5 AA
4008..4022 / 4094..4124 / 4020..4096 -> -3.4 AA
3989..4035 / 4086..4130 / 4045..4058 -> -0.4 AA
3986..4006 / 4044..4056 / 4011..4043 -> -1.9 AA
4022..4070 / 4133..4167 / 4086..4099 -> 2.0 AA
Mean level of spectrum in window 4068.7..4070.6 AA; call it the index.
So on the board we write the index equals 5.93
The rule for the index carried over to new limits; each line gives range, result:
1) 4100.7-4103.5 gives 5.35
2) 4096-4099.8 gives 3.19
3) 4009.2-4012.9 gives 5.19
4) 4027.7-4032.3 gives 4.96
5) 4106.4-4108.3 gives 3.75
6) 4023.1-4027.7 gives 5.05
